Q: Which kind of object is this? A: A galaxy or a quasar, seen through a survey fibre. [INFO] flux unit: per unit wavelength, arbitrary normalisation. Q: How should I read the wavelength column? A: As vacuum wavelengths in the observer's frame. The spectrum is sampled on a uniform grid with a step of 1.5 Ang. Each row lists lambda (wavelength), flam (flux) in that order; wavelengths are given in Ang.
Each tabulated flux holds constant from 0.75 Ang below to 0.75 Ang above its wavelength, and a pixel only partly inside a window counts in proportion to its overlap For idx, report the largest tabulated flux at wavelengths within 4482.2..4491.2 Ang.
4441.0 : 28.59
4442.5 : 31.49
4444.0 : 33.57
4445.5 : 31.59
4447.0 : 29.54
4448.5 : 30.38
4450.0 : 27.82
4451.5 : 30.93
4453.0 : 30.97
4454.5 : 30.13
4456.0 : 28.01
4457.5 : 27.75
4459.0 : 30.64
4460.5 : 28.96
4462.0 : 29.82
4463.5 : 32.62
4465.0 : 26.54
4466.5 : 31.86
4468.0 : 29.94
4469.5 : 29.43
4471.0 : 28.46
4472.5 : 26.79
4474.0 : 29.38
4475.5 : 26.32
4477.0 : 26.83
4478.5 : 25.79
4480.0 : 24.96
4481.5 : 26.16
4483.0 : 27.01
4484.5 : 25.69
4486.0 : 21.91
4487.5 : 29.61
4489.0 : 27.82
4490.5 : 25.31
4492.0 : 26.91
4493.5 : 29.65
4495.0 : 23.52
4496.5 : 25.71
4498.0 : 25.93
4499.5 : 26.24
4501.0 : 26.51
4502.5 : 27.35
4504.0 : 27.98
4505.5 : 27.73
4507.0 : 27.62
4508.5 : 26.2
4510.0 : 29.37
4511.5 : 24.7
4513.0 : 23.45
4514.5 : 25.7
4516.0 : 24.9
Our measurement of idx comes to 29.61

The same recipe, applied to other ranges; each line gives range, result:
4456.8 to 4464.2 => 32.62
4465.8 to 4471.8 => 31.86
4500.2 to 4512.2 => 29.37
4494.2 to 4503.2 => 27.35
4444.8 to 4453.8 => 31.59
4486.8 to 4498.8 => 29.65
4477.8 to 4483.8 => 27.01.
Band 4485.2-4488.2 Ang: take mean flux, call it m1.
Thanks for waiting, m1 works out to 25.7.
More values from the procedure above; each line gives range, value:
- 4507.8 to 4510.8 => 27.8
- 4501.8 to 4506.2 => 27.7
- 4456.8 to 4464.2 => 30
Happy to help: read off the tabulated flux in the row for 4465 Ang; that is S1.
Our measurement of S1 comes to 26.54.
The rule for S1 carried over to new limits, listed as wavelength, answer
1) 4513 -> 23.45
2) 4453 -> 30.97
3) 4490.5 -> 25.31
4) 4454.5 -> 30.13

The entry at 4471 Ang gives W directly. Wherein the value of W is 28.46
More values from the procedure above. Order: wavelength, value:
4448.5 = 30.38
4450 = 27.82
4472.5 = 26.79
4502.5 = 27.35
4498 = 25.93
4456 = 28.01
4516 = 24.9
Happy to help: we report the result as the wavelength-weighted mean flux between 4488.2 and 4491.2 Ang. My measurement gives 26.6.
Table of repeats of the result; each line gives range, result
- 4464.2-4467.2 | 29.2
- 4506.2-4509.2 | 26.9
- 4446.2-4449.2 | 30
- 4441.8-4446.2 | 32.2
